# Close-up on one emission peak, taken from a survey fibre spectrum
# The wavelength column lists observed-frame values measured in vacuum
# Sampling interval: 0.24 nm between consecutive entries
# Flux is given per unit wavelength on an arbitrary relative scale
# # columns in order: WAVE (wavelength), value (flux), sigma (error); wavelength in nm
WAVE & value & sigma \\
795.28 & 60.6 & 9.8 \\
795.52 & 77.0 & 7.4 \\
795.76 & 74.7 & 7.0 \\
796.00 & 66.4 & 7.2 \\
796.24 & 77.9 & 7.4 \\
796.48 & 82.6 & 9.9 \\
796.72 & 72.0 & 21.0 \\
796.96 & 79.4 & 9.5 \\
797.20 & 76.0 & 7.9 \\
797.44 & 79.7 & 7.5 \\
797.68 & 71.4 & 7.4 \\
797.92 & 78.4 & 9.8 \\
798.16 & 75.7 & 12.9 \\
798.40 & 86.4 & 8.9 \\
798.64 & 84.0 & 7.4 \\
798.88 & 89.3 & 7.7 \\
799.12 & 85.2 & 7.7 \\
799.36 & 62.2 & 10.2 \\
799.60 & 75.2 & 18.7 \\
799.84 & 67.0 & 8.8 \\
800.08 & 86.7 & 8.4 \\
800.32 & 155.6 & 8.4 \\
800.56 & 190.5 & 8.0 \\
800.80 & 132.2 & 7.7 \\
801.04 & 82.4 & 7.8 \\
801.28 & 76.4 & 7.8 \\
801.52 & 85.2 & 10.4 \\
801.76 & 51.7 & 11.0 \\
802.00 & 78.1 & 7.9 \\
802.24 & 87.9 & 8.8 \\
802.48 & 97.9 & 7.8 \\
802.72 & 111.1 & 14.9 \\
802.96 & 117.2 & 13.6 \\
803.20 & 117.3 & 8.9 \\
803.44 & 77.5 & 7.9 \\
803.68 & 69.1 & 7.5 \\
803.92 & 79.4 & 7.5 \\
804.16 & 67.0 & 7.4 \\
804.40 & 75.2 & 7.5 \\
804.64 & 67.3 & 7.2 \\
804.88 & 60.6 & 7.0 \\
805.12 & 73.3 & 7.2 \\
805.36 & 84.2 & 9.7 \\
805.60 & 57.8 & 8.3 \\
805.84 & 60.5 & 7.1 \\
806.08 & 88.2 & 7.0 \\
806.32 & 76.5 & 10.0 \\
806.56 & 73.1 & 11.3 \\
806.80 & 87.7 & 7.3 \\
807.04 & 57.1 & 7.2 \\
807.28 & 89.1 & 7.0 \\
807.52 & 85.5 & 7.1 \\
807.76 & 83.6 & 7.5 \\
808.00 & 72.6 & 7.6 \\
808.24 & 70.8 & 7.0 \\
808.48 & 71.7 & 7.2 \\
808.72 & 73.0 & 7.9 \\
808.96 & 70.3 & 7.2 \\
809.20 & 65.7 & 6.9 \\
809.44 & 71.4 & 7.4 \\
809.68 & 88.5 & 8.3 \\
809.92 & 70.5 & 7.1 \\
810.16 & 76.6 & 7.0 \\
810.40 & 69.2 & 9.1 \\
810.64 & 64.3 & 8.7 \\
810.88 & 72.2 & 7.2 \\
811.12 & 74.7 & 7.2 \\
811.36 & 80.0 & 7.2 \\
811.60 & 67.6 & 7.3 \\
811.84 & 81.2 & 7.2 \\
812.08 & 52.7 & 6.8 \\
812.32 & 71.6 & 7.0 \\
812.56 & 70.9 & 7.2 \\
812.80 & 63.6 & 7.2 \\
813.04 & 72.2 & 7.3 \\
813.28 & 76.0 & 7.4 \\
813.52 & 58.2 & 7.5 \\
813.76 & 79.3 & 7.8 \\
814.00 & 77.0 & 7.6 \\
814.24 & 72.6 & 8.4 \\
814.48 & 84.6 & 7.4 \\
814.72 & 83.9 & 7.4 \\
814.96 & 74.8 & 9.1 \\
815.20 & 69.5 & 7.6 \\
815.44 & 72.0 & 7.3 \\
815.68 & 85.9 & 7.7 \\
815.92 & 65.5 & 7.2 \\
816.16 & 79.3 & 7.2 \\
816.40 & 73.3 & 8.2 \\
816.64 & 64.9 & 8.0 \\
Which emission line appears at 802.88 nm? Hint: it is [N II]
